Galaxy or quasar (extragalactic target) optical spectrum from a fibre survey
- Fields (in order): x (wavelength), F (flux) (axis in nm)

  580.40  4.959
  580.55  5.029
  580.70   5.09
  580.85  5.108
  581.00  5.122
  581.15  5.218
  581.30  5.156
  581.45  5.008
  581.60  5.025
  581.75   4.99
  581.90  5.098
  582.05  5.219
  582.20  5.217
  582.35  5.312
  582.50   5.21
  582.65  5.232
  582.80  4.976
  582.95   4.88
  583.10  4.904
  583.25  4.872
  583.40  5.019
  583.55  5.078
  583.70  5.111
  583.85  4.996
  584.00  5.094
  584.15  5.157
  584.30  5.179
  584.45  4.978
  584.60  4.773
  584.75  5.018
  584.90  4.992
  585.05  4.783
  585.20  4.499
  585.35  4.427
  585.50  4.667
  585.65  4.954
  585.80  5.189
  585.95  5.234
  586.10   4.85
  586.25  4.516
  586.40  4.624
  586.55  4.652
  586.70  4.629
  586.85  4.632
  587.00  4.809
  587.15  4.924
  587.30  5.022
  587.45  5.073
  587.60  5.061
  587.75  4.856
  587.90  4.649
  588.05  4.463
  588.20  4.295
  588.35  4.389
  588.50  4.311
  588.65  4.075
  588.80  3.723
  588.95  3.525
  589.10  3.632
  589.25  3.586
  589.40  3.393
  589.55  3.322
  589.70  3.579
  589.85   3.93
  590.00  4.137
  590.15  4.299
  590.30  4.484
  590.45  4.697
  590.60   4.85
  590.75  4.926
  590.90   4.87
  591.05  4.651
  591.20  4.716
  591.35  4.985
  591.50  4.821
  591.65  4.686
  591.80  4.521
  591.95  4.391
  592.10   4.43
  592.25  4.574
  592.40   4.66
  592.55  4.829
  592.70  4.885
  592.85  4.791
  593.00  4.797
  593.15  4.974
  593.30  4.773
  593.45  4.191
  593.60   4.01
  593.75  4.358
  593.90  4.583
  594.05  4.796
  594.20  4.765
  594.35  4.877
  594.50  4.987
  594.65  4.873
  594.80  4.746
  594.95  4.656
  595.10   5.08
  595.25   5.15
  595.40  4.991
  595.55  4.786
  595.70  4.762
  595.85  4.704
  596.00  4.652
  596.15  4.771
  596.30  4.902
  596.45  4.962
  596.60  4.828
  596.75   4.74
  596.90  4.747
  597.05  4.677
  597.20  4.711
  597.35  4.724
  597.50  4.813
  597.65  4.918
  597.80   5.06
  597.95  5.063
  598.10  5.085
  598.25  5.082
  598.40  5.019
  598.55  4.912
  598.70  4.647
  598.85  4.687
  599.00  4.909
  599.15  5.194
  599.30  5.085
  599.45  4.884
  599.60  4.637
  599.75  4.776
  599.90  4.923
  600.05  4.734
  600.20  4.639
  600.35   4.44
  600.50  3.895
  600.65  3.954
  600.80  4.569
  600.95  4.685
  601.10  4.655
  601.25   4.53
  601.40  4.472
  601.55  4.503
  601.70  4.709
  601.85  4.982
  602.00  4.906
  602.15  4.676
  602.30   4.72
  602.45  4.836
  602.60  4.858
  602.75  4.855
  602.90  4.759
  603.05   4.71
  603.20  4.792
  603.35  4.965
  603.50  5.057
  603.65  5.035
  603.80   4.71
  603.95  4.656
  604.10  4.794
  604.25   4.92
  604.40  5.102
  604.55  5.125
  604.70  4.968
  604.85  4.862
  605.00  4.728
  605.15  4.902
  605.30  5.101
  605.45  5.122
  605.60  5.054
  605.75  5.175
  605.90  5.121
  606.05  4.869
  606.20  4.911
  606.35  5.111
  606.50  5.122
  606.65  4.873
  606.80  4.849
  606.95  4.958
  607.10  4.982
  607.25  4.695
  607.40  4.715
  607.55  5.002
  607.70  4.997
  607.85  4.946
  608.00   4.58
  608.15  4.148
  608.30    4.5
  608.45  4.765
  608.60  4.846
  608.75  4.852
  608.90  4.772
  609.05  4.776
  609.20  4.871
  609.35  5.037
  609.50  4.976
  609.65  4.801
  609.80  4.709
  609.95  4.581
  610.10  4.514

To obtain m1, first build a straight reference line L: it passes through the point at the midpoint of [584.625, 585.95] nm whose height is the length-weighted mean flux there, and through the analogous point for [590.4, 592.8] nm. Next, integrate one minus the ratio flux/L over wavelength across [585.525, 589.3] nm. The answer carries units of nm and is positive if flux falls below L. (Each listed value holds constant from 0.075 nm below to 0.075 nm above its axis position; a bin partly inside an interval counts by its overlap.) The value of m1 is 0.19 nm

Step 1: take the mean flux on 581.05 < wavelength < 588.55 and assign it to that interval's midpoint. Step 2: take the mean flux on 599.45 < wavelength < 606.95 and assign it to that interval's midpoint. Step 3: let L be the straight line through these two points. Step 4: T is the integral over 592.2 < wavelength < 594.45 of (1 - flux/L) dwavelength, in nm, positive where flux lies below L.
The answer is 0.09 nm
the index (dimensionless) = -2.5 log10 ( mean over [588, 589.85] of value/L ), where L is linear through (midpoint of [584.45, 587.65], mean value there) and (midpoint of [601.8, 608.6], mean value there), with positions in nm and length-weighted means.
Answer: 0.25 mag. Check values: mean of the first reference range 4.83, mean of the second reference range 4.88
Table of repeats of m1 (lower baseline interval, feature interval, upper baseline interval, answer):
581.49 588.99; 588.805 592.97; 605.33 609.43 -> 0.406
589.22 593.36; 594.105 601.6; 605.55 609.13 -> -0.222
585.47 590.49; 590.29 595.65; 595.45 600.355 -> -0.119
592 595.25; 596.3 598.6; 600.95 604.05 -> -0.077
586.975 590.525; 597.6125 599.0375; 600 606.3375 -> -0.102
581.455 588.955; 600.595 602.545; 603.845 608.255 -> 0.100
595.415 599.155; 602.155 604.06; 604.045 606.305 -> 0.049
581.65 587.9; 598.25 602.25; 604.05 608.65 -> 0.171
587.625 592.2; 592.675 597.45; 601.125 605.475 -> -0.255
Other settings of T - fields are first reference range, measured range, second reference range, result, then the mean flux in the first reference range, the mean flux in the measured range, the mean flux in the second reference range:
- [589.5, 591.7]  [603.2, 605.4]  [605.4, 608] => -0.02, 4.47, 4.92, 4.96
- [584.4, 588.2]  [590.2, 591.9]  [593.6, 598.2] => 0.03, 4.8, 4.73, 4.81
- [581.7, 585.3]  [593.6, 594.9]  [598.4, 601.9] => 0.03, 5.02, 4.7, 4.68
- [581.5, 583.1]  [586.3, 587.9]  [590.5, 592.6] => 0.03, 5.1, 4.81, 4.71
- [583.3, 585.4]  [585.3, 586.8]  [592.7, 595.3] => 0.04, 4.94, 4.78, 4.73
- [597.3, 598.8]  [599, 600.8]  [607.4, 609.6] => 0.09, 4.93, 4.66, 4.79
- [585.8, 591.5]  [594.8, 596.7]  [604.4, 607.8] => -0.07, 4.46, 4.85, 4.97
